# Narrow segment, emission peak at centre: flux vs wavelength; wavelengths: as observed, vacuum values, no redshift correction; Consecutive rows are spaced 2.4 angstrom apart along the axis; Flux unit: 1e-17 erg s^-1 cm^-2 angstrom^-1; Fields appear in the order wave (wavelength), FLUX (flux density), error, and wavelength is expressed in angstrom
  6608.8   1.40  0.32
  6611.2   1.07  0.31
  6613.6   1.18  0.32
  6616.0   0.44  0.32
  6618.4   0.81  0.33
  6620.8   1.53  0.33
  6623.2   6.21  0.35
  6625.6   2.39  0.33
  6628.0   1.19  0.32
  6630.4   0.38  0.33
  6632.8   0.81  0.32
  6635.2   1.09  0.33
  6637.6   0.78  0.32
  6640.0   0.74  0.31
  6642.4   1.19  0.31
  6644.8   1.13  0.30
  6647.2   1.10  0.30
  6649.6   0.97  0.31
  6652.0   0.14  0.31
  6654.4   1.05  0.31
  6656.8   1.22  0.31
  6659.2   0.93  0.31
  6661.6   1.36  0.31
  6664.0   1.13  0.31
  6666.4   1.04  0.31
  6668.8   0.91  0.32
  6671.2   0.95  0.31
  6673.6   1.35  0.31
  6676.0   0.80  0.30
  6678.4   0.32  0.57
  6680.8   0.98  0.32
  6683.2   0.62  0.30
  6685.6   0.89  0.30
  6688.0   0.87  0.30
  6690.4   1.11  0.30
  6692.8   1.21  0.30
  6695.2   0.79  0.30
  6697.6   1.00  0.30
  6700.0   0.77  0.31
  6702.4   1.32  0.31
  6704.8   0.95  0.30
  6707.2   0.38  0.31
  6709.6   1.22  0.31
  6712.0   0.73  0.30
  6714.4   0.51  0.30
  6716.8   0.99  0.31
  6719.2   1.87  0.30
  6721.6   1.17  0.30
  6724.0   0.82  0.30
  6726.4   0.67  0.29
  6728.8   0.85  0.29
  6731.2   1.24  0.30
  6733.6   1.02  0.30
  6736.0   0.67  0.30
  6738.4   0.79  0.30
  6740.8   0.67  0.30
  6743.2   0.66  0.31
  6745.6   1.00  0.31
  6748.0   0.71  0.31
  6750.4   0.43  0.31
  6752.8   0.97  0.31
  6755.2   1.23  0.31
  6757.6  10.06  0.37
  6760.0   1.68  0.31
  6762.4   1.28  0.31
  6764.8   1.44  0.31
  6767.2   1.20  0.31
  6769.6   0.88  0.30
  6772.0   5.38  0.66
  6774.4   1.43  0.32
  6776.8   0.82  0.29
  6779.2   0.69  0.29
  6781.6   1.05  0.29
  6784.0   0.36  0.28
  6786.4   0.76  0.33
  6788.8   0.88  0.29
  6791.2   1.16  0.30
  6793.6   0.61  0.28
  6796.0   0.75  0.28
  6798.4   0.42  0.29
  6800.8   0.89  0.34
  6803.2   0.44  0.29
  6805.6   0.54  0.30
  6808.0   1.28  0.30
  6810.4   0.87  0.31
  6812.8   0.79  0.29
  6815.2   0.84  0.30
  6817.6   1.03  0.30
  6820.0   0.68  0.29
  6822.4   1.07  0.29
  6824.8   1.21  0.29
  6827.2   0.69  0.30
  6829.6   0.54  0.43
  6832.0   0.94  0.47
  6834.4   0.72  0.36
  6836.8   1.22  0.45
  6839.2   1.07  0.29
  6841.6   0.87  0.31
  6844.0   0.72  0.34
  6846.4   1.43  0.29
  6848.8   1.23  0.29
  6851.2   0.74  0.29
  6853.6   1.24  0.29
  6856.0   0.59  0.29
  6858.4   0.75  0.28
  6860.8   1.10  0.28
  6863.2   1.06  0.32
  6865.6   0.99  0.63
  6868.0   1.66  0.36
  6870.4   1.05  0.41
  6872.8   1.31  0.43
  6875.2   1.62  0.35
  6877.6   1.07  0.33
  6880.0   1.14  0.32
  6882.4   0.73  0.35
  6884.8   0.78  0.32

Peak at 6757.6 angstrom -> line [S II] 6716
